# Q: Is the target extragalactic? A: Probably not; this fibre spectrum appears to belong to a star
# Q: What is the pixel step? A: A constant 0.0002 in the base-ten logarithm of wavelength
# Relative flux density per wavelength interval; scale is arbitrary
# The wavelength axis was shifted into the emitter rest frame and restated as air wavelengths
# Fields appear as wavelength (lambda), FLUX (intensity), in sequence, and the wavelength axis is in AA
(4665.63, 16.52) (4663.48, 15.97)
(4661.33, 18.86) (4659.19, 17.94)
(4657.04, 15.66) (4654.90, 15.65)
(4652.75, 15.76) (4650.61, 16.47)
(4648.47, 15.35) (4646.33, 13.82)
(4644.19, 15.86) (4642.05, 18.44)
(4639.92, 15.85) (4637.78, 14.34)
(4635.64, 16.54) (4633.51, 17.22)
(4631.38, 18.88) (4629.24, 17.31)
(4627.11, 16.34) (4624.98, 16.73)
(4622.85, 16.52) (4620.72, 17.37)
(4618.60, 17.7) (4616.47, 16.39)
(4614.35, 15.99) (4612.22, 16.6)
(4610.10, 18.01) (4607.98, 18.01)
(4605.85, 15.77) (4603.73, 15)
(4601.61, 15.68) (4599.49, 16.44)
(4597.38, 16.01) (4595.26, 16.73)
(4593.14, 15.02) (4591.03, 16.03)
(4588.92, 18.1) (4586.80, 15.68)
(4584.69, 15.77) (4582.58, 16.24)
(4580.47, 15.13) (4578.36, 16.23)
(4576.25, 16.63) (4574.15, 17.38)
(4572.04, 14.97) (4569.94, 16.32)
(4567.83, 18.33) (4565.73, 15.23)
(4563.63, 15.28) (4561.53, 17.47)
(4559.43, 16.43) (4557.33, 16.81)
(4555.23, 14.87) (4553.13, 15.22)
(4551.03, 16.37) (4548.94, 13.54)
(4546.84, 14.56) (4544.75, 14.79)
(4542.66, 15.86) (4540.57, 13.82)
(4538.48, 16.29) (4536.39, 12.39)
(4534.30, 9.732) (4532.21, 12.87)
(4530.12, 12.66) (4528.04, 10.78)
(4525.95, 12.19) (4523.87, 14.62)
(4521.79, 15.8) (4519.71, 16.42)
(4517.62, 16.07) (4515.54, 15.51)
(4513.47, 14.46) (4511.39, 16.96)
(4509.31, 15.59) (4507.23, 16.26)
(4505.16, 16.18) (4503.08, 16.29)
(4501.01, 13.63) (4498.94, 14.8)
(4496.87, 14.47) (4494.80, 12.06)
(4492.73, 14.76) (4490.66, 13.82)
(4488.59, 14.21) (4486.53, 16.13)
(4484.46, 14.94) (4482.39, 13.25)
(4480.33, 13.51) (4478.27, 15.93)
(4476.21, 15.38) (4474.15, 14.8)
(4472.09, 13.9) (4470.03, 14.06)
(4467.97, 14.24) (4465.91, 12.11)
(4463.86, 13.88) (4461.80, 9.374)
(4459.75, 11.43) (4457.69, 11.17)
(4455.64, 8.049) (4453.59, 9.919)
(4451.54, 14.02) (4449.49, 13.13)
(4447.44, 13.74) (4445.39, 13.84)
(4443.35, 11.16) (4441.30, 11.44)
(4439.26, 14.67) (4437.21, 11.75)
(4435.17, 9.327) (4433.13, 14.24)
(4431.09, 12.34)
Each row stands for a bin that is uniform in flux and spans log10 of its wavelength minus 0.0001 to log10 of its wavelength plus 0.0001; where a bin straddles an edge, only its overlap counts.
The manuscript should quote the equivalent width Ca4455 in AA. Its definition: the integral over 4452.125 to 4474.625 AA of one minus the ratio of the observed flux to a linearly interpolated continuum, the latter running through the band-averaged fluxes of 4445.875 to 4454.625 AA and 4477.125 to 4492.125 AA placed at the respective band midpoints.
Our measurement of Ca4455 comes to 2.4 AA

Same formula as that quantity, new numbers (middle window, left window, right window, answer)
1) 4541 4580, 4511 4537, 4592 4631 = -2.30 AA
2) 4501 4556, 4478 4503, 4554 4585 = 2.21 AA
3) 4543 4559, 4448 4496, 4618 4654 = -0.48 AA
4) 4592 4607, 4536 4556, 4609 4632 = 0.55 AA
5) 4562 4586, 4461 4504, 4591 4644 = -0.57 AA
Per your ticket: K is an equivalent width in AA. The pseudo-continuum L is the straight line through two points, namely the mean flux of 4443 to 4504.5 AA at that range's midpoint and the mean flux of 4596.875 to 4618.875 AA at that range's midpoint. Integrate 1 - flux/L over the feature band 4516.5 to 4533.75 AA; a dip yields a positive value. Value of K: 0.9 AA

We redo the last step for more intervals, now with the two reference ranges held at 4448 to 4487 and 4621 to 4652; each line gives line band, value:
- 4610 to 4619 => -0.44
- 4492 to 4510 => -1.48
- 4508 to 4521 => -1.70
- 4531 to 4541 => 1.02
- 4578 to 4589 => -0.46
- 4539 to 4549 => -0.08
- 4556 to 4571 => -1.54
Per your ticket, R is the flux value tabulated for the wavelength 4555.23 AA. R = 14.87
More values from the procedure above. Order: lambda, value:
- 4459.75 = 11.43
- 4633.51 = 17.22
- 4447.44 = 13.74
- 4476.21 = 15.38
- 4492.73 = 14.76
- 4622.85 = 16.52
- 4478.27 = 15.93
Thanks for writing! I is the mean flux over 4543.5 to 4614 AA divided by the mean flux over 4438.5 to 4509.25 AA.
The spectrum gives 1.18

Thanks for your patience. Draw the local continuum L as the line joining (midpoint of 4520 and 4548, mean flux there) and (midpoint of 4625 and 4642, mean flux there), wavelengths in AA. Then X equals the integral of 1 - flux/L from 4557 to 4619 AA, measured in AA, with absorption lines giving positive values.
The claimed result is -4.2 AA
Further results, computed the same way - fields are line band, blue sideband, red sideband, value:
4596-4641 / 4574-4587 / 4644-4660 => -1.9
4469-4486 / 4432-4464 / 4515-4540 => -2.6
